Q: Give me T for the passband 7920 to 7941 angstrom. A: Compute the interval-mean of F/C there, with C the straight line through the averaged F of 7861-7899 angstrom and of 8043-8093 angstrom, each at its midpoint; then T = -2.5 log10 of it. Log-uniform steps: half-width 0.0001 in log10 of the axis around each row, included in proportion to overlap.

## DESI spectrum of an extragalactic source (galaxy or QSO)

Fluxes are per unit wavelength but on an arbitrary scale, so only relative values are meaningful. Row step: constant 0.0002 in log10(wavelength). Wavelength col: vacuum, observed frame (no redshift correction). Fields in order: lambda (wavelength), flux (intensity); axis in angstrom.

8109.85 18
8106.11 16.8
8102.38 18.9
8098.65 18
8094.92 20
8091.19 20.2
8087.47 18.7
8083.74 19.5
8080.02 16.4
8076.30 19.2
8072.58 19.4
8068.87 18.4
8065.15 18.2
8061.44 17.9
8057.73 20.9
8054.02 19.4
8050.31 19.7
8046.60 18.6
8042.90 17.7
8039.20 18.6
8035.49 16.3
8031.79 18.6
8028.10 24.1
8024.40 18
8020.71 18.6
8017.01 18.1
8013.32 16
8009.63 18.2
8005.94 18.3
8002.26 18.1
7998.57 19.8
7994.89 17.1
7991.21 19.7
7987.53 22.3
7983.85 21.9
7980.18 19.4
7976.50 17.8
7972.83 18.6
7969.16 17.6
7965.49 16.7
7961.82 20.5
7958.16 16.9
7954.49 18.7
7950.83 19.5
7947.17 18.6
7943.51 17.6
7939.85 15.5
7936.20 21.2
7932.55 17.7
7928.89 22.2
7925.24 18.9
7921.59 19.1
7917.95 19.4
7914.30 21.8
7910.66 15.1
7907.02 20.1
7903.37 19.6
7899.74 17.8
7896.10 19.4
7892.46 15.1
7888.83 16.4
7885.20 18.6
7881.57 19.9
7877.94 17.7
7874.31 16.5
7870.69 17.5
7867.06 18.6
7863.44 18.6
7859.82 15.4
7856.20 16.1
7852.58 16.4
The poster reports -0.07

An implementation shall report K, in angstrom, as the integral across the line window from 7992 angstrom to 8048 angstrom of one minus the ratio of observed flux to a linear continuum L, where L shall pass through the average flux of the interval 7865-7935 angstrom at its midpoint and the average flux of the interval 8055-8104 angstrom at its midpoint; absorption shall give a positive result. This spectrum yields 1.0 angstrom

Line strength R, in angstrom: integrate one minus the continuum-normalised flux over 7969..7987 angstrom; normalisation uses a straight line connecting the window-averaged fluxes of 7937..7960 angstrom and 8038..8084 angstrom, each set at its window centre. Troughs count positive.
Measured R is -1.3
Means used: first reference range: 18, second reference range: 18.7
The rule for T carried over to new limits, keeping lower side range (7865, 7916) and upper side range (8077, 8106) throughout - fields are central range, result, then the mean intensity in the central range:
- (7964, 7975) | 0.04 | 17.7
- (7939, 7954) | 0.02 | 18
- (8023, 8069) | -0.02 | 19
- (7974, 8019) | -0.03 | 18.9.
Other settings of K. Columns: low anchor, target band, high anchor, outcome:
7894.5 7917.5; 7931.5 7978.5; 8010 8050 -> 1.4 angstrom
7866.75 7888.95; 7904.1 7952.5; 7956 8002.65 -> -1.4 angstrom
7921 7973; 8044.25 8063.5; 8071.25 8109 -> -0.6 angstrom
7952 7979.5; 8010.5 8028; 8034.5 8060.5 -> 0.2 angstrom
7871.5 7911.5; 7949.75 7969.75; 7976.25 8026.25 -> 0.2 angstrom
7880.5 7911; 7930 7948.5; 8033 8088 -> 0.0 angstrom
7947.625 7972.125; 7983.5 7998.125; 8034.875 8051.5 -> -1.4 angstrom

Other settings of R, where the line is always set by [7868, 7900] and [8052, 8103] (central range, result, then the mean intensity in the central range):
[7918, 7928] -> -0.8 angstrom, 19.4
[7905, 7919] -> -1.0 angstrom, 19.1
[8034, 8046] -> 0.6 angstrom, 17.7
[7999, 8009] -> 0.0 angstrom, 18.4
